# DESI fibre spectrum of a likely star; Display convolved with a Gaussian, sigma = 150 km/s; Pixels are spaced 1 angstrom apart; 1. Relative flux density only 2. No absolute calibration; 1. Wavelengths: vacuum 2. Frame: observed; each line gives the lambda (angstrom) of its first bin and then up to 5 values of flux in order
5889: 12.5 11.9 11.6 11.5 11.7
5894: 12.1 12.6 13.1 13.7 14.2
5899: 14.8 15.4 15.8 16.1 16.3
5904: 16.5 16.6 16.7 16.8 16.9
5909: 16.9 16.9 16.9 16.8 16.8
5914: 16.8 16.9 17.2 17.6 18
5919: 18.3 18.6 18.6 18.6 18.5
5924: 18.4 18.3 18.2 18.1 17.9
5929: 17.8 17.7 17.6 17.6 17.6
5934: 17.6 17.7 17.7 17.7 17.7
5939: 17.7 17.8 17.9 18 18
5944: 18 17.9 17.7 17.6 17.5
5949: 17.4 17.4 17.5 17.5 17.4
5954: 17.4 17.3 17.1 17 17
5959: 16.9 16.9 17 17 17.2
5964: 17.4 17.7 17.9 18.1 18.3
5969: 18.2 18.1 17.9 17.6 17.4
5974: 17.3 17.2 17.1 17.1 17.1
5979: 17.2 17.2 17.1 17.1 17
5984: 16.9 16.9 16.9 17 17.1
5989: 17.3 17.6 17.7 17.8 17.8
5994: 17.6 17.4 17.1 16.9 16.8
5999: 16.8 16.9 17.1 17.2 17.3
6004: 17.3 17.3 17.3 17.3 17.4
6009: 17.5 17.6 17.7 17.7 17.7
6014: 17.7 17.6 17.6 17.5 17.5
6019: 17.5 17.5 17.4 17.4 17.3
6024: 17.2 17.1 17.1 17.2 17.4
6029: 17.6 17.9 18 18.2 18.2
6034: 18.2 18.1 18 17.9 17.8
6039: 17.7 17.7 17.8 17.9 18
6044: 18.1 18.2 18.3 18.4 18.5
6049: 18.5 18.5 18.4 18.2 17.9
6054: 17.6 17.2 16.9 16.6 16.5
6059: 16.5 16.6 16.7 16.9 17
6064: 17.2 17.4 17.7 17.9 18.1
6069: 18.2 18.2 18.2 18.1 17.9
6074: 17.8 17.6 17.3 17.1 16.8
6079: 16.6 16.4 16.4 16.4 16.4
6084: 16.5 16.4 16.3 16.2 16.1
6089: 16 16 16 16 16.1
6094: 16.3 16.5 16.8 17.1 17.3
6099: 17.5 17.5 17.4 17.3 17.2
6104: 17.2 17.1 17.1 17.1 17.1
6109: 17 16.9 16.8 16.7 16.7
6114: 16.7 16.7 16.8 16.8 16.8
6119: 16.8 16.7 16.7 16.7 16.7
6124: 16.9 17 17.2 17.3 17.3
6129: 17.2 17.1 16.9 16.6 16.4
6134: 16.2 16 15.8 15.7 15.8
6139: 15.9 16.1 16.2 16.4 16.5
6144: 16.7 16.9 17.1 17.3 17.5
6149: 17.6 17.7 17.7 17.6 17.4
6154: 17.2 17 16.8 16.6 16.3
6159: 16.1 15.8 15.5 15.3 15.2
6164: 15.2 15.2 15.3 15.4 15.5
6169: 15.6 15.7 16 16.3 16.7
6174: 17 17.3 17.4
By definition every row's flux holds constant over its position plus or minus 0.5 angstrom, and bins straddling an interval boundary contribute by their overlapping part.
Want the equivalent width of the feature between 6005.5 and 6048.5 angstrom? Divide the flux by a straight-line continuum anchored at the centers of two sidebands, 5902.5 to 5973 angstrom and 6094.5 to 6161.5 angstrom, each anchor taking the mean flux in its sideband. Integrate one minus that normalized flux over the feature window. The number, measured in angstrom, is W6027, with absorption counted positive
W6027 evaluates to -1.28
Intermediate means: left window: 17.5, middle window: 17.7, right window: 16.8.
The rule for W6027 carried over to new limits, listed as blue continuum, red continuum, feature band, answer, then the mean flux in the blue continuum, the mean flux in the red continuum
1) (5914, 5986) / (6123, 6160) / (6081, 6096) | 0.65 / 17.6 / 16.8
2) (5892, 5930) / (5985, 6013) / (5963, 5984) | -0.51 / 16.5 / 17.3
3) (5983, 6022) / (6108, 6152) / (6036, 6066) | -0.87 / 17.3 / 16.8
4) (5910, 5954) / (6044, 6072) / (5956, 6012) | 1.18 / 17.7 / 17.7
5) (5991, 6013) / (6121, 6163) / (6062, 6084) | -0.44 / 17.3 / 16.7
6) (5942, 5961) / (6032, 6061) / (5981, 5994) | 0.22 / 17.4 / 17.8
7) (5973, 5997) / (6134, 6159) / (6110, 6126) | 0.02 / 17.2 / 16.7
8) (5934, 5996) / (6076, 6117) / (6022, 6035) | -0.40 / 17.5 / 16.7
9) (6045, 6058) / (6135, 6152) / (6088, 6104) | 0.53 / 17.9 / 16.7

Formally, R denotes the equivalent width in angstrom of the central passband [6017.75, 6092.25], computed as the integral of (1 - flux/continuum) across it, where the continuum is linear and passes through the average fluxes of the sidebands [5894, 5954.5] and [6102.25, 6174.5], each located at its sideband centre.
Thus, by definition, -2.7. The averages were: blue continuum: 17.1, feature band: 17.4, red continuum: 16.6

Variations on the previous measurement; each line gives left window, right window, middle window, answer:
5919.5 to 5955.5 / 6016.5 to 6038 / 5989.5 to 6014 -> 0.44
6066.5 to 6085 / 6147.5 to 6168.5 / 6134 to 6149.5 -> 0.06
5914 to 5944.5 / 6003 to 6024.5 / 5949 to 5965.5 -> 0.48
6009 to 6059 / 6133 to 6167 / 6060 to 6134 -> 0.20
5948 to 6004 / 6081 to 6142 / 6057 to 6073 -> -0.49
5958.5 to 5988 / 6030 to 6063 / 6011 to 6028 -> 0.14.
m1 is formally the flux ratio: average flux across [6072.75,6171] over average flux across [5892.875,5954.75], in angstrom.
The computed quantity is 0.98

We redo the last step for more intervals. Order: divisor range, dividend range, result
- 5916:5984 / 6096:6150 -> 0.95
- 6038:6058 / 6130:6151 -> 0.93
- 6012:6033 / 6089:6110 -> 0.96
